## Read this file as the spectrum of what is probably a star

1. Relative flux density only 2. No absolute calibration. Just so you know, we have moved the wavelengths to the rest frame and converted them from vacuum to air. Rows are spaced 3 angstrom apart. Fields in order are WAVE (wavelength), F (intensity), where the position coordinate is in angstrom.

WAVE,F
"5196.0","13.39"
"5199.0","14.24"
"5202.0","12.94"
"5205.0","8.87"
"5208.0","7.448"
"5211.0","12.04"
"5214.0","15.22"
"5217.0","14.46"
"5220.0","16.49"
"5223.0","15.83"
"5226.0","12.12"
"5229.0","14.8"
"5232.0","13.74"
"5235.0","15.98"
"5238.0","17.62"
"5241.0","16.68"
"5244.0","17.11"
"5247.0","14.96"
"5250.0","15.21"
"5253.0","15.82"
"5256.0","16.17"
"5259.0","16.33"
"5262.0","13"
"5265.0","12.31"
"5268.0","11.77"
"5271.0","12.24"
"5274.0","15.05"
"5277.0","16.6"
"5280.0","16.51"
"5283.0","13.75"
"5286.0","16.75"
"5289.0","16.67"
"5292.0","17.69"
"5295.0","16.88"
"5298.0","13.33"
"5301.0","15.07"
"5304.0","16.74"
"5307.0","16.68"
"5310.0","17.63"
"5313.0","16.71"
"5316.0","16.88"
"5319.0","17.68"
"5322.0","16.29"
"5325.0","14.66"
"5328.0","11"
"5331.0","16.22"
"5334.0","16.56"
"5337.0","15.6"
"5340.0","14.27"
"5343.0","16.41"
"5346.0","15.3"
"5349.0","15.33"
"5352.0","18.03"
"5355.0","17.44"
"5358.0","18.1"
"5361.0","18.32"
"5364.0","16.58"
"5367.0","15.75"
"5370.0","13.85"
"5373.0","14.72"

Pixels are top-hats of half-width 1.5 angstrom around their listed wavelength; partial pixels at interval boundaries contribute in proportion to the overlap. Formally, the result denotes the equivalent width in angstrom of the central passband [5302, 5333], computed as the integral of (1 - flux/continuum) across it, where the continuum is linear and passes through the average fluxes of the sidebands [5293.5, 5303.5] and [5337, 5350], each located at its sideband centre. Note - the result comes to -1.5 angstrom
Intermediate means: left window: 15.3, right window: 15.4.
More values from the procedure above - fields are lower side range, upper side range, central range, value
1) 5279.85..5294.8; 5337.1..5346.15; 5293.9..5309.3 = 0.2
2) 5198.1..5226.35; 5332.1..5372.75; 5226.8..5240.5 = -2.0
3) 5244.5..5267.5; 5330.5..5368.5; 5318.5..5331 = 0.9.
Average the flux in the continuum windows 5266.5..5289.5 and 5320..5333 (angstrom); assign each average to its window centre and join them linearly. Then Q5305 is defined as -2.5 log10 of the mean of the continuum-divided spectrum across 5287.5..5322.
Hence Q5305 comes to -0.12 mag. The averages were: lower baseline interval 14.8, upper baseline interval 14.7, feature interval 16.5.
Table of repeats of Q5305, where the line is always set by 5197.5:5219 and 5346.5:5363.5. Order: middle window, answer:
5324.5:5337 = 0.120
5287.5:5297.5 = -0.107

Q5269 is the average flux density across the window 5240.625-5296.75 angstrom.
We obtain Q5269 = 15.3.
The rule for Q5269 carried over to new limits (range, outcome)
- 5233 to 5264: 15.8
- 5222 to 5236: 14.4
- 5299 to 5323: 16.6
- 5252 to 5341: 15.4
